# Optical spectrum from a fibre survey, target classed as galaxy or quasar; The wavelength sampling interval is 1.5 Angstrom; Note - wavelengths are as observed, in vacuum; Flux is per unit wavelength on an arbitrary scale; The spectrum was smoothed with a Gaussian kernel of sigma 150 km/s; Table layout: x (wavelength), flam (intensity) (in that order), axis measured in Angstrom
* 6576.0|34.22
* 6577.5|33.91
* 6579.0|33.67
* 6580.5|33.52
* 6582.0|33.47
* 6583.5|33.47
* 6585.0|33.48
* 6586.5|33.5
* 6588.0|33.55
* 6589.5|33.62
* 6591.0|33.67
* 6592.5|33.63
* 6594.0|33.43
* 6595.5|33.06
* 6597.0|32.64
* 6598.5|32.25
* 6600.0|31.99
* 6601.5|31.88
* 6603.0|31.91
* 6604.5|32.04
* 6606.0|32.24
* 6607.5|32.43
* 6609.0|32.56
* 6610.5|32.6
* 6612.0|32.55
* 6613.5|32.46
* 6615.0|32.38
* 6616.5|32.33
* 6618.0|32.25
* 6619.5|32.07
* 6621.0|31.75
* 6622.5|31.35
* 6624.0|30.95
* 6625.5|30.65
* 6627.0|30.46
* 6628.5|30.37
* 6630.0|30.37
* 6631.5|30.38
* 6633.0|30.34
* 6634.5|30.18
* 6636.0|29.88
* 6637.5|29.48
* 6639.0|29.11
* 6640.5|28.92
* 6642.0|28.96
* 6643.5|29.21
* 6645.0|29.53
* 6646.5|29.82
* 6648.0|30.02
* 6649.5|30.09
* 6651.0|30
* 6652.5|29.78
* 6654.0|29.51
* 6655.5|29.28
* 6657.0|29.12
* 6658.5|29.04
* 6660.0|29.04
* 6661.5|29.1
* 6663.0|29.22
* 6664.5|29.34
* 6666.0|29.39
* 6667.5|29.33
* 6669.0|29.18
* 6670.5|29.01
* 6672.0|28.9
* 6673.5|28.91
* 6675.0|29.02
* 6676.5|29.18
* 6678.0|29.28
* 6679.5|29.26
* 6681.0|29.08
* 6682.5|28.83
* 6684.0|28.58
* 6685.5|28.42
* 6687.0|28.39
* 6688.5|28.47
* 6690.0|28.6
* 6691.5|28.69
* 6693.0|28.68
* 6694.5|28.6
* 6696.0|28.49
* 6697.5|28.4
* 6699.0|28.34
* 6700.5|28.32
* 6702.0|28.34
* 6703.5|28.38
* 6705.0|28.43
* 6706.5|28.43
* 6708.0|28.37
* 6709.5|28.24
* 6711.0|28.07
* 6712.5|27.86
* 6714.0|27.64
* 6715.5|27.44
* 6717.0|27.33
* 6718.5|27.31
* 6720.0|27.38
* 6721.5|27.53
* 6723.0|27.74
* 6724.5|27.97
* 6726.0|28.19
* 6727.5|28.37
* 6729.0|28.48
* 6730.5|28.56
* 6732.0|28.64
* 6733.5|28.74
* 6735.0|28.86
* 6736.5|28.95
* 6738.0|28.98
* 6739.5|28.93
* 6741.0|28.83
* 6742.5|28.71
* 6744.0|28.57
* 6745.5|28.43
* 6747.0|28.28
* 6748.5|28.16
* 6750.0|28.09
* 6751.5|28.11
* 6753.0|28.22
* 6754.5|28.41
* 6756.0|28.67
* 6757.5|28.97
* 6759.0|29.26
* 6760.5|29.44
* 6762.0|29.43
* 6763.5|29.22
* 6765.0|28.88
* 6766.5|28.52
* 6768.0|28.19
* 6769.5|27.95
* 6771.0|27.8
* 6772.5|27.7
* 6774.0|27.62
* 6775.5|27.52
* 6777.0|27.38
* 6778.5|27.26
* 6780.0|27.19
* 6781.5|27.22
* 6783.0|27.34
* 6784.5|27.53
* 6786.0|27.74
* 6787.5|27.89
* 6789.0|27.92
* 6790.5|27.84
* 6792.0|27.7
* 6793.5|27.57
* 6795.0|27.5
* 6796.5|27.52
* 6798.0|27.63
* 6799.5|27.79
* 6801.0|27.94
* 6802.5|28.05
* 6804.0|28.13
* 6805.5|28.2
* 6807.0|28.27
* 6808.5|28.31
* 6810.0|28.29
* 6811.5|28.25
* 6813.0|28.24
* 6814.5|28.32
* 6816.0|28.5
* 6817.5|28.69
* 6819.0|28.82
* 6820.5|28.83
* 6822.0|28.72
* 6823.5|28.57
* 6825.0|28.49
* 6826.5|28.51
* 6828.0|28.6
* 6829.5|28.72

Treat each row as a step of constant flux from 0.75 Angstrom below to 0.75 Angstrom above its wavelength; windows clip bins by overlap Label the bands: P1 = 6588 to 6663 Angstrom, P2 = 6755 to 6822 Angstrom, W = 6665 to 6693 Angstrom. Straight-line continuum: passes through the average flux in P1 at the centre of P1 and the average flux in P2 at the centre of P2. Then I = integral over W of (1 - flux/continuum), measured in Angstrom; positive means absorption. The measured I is 1.1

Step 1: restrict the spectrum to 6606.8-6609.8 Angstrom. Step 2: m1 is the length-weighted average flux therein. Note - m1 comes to 32.5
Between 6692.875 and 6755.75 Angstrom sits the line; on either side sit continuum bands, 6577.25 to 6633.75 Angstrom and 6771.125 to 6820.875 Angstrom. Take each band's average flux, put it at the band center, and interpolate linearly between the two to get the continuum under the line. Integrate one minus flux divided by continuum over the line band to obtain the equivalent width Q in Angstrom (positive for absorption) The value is 2.71 Angstrom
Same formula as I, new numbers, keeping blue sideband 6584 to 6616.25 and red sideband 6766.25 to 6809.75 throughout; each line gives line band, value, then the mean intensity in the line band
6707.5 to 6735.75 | 1.42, 28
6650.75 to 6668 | 1.03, 29.3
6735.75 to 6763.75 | 0.07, 28.7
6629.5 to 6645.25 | 1.04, 29.7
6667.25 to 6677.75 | 0.60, 29.1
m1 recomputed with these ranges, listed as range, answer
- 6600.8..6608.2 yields 32.1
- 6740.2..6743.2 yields 28.8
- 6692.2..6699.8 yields 28.5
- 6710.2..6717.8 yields 27.7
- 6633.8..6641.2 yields 29.5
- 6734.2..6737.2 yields 28.9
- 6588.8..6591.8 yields 33.6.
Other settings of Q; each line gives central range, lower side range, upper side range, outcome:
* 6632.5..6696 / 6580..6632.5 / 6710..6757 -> 2.6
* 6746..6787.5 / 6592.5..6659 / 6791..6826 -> 1.0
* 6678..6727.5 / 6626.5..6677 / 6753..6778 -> 1.3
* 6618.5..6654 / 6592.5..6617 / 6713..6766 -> 1.5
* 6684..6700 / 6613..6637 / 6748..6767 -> 0.7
